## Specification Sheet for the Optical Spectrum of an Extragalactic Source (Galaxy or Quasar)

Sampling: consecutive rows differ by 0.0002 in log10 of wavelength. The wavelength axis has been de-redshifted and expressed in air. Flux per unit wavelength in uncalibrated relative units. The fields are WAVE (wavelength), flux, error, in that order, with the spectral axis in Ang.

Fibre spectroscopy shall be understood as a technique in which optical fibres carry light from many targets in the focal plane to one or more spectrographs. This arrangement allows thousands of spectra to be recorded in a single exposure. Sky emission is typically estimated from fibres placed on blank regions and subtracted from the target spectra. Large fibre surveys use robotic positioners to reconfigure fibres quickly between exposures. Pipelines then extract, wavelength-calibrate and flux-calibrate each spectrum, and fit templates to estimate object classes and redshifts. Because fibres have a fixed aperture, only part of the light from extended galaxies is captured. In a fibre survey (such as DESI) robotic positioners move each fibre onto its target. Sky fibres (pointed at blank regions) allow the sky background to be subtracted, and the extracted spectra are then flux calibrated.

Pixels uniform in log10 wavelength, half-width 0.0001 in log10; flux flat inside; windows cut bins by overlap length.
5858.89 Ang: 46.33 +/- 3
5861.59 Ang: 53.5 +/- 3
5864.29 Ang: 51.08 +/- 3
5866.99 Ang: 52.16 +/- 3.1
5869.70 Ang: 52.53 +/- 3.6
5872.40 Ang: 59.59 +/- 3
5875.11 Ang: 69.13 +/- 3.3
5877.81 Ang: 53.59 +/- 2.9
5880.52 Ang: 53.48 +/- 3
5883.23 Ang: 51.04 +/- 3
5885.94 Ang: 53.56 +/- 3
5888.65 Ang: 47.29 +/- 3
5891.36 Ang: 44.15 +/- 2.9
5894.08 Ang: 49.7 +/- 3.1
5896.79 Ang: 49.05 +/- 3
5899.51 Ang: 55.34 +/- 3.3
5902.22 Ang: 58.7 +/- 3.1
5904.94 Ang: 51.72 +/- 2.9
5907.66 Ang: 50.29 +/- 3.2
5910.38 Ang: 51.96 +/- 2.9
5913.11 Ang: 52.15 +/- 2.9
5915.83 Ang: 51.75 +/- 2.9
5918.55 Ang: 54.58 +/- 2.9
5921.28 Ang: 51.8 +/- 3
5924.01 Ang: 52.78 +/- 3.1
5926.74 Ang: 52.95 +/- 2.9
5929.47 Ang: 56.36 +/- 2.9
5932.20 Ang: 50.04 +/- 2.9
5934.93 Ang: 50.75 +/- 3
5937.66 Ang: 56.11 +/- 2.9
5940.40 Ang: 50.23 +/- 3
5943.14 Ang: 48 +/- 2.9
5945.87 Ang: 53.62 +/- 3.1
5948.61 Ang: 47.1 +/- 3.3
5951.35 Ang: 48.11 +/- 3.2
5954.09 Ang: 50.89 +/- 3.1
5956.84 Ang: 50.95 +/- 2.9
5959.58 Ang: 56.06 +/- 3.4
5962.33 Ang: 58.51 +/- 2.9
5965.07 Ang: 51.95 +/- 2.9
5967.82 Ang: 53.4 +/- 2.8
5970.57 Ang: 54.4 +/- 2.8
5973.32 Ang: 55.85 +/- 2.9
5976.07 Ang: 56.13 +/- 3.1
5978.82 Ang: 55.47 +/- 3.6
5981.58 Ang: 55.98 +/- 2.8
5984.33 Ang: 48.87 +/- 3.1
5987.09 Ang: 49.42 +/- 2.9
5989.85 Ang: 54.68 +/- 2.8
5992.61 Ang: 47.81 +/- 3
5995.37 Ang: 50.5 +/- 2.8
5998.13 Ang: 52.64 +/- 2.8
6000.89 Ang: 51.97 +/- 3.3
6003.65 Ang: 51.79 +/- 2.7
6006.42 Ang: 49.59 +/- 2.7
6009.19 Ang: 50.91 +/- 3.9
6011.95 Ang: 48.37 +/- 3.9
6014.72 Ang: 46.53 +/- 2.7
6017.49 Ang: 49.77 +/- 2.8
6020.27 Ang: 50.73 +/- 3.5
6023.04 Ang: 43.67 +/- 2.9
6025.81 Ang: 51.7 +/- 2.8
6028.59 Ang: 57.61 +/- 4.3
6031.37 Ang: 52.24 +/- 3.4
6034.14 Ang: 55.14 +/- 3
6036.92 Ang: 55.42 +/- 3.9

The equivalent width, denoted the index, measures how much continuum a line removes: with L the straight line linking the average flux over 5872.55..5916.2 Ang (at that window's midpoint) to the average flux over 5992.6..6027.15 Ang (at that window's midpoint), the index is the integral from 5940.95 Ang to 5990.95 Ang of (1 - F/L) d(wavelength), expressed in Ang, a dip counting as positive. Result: -1.7 Ang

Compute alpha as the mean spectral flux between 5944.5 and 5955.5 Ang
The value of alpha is 49.9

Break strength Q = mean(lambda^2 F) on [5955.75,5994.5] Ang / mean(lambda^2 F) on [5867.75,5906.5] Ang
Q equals 1.03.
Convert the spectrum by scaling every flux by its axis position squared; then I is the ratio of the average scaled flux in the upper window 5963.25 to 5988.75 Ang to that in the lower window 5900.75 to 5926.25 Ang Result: 1.0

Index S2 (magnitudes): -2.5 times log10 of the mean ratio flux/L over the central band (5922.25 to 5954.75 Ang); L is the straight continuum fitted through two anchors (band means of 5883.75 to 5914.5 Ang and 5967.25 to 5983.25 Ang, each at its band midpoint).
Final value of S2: 0.04 mag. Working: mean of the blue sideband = 51.3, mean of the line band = 51.4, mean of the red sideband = 55.2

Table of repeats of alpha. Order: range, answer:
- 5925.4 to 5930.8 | 54.7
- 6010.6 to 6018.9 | 48.2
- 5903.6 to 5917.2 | 51.6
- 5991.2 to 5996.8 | 49.2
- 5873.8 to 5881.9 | 58.7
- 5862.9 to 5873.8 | 53.9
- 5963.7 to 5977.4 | 54.3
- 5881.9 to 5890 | 50.6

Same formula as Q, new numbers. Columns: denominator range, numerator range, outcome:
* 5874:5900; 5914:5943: 1.02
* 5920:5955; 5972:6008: 1.04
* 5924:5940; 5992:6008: 0.98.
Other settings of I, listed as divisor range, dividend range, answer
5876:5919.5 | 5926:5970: 1.02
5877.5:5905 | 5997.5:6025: 1.00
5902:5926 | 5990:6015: 0.99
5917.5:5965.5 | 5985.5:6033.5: 0.99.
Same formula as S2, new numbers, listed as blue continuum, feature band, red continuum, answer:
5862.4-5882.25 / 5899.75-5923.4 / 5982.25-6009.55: 0.03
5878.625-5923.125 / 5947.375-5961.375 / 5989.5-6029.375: 0.00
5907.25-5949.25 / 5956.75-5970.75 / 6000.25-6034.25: -0.06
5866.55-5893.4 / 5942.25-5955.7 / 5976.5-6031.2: 0.05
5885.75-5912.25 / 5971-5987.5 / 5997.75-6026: -0.08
